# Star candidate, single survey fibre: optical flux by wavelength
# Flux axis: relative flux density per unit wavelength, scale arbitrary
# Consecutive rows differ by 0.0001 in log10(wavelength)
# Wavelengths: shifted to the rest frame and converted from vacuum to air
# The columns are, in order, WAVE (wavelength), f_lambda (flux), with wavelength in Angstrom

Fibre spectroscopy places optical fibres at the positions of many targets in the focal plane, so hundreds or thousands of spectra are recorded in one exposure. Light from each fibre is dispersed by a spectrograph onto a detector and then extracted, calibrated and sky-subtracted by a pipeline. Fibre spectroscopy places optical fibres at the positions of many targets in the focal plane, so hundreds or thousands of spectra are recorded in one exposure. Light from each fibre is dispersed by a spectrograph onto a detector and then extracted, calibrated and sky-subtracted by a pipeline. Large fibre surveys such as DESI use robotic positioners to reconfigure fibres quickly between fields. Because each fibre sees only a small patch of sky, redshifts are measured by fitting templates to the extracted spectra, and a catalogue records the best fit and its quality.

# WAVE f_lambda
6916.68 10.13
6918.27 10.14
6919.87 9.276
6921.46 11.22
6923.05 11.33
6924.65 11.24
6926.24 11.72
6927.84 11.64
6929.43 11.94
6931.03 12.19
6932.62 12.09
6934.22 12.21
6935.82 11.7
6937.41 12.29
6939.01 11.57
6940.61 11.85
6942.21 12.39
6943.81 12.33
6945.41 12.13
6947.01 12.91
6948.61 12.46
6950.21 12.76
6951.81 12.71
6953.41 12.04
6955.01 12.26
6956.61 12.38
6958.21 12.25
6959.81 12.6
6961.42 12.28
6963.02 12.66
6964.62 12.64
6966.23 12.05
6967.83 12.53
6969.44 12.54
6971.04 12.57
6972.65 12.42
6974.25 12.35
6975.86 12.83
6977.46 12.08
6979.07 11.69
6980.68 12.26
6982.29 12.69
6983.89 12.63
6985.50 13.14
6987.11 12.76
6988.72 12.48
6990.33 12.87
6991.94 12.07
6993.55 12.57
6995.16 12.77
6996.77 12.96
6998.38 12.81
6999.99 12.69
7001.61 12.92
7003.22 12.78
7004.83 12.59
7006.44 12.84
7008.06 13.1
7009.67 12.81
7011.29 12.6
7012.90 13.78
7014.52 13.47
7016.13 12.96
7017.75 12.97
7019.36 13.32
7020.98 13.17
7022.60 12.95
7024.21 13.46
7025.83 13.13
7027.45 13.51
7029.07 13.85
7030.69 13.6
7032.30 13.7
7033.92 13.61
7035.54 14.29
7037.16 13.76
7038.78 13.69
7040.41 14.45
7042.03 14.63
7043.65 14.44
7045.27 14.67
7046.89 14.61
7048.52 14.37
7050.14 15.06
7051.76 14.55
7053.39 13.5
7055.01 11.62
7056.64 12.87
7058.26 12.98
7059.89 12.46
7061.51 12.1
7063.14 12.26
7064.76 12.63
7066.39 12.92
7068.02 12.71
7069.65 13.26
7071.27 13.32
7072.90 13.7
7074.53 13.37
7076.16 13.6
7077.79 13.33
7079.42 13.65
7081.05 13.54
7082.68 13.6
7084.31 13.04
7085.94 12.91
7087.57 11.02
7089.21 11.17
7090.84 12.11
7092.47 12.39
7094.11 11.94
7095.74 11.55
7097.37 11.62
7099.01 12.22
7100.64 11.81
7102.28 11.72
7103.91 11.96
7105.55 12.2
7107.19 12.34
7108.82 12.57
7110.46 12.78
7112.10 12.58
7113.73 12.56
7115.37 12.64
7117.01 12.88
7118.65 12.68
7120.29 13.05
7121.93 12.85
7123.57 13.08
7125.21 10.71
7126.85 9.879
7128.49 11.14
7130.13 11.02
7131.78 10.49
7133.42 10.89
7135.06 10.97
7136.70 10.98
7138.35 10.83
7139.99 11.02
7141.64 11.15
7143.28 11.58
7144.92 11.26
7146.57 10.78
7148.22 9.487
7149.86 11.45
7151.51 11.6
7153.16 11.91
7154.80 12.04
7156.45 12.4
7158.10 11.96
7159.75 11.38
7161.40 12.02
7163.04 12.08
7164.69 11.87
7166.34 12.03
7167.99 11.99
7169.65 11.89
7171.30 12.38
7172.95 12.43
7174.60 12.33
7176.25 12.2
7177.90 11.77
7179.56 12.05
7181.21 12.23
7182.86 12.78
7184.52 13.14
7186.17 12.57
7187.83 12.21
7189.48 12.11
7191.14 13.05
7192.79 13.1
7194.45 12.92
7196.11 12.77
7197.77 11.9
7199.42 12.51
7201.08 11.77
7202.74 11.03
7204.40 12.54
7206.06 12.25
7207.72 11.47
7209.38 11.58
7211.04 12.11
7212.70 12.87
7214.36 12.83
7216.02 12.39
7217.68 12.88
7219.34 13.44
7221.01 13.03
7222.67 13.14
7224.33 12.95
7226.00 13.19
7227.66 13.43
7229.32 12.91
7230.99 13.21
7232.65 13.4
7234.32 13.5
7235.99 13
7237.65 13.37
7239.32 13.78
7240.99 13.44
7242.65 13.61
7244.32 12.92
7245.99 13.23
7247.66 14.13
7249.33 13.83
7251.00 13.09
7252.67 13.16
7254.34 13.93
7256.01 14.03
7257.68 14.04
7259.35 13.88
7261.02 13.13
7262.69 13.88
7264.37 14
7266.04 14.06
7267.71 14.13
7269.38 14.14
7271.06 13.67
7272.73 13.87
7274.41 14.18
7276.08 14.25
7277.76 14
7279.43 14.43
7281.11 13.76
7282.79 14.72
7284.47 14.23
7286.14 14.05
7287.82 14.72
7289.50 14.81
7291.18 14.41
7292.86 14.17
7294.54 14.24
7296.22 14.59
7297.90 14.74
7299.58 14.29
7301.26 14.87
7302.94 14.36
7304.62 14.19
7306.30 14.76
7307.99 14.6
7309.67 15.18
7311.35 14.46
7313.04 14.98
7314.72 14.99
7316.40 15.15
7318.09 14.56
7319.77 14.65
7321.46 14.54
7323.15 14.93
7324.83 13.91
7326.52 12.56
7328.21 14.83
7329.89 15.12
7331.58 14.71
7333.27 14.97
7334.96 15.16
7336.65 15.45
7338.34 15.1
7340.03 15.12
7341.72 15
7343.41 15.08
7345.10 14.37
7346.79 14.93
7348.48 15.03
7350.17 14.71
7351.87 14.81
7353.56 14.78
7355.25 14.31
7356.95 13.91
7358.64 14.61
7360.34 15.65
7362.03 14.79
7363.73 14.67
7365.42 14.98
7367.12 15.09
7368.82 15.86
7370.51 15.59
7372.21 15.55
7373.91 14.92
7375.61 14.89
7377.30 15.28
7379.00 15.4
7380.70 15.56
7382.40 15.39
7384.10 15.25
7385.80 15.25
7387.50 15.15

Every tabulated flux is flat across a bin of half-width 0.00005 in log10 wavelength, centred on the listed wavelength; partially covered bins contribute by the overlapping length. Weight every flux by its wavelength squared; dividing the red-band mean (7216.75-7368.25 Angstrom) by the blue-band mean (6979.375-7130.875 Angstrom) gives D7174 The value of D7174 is 1.18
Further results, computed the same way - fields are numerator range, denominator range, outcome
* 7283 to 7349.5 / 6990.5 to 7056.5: 1.19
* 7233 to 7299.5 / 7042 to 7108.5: 1.14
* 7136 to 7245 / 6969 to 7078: 0.98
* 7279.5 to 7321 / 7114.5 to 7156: 1.33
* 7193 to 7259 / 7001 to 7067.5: 1.02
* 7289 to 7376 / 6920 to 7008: 1.33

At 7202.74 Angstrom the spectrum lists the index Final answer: 11.03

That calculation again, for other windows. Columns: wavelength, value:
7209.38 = 11.58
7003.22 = 12.78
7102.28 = 11.72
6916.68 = 10.13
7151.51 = 11.6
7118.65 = 12.68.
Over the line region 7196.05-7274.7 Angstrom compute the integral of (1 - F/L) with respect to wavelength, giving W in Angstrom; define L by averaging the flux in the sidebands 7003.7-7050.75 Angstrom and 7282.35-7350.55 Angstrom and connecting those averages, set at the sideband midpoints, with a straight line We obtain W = 6.67 Angstrom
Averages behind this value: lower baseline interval 13.6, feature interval 13.2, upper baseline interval 14.7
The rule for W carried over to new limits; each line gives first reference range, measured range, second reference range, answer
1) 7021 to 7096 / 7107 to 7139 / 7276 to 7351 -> 4.2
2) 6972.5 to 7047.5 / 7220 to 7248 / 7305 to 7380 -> 2.0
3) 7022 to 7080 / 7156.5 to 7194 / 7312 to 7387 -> 4.9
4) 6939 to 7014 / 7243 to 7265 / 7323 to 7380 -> 1.0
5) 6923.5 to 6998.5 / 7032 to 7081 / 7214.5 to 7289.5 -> -3.0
